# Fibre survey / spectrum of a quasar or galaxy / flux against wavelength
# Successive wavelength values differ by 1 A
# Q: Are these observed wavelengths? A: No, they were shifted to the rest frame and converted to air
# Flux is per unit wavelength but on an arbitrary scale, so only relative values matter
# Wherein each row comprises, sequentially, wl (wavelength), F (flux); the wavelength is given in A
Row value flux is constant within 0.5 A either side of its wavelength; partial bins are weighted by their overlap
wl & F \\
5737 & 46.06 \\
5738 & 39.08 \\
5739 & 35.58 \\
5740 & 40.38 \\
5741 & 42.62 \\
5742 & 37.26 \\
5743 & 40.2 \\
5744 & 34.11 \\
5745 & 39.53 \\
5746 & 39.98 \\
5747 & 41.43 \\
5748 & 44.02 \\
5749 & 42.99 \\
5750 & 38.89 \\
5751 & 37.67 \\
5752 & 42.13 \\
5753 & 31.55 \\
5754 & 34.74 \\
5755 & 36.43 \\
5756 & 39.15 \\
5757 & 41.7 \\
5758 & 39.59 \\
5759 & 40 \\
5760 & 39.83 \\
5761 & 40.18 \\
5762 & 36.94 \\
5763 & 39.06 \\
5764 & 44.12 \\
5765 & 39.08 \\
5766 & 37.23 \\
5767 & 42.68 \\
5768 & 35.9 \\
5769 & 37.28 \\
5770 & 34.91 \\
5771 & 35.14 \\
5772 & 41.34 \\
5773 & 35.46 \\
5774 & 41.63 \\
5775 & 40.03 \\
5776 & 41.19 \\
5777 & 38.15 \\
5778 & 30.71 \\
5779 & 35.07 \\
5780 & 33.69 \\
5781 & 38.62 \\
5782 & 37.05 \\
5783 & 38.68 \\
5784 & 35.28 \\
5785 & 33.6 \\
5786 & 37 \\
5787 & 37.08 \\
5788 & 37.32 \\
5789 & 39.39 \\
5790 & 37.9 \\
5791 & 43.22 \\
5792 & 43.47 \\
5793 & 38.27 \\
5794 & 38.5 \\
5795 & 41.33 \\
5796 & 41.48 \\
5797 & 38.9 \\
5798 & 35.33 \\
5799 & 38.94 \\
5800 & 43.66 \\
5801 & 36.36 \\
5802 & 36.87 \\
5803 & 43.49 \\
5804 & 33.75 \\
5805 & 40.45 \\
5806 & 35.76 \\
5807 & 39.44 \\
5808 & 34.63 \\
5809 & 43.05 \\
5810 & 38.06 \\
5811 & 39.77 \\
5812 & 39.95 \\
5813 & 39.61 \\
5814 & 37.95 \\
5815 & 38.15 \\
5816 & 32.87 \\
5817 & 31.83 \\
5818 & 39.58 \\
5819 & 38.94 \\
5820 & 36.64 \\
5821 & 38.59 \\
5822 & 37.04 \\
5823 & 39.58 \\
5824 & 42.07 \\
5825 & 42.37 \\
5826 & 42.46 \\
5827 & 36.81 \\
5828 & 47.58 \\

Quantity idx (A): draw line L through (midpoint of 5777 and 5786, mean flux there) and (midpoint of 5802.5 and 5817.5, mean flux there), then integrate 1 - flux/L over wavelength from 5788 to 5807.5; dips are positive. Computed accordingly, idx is -1.2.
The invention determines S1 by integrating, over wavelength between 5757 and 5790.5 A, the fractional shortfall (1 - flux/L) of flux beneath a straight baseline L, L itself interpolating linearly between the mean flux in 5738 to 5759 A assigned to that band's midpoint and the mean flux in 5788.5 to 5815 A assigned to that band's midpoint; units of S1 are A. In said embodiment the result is 1.0 A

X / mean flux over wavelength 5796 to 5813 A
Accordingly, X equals 38.8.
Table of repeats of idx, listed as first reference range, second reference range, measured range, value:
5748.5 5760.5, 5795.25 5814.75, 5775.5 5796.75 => 0.5 A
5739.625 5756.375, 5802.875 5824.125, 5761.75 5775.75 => 0.0 A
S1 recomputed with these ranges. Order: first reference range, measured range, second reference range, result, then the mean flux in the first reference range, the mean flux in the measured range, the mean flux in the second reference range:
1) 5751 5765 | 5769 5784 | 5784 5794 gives 0.5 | 38.8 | 37.2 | 38.4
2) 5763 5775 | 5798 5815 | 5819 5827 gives 0.2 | 38.7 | 38.7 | 39.6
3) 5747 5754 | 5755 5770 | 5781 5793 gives -0.1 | 39.3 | 39.2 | 38.2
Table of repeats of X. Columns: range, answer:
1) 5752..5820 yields 38.2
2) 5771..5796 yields 38.1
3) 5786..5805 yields 39.2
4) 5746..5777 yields 39.1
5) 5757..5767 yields 39.8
